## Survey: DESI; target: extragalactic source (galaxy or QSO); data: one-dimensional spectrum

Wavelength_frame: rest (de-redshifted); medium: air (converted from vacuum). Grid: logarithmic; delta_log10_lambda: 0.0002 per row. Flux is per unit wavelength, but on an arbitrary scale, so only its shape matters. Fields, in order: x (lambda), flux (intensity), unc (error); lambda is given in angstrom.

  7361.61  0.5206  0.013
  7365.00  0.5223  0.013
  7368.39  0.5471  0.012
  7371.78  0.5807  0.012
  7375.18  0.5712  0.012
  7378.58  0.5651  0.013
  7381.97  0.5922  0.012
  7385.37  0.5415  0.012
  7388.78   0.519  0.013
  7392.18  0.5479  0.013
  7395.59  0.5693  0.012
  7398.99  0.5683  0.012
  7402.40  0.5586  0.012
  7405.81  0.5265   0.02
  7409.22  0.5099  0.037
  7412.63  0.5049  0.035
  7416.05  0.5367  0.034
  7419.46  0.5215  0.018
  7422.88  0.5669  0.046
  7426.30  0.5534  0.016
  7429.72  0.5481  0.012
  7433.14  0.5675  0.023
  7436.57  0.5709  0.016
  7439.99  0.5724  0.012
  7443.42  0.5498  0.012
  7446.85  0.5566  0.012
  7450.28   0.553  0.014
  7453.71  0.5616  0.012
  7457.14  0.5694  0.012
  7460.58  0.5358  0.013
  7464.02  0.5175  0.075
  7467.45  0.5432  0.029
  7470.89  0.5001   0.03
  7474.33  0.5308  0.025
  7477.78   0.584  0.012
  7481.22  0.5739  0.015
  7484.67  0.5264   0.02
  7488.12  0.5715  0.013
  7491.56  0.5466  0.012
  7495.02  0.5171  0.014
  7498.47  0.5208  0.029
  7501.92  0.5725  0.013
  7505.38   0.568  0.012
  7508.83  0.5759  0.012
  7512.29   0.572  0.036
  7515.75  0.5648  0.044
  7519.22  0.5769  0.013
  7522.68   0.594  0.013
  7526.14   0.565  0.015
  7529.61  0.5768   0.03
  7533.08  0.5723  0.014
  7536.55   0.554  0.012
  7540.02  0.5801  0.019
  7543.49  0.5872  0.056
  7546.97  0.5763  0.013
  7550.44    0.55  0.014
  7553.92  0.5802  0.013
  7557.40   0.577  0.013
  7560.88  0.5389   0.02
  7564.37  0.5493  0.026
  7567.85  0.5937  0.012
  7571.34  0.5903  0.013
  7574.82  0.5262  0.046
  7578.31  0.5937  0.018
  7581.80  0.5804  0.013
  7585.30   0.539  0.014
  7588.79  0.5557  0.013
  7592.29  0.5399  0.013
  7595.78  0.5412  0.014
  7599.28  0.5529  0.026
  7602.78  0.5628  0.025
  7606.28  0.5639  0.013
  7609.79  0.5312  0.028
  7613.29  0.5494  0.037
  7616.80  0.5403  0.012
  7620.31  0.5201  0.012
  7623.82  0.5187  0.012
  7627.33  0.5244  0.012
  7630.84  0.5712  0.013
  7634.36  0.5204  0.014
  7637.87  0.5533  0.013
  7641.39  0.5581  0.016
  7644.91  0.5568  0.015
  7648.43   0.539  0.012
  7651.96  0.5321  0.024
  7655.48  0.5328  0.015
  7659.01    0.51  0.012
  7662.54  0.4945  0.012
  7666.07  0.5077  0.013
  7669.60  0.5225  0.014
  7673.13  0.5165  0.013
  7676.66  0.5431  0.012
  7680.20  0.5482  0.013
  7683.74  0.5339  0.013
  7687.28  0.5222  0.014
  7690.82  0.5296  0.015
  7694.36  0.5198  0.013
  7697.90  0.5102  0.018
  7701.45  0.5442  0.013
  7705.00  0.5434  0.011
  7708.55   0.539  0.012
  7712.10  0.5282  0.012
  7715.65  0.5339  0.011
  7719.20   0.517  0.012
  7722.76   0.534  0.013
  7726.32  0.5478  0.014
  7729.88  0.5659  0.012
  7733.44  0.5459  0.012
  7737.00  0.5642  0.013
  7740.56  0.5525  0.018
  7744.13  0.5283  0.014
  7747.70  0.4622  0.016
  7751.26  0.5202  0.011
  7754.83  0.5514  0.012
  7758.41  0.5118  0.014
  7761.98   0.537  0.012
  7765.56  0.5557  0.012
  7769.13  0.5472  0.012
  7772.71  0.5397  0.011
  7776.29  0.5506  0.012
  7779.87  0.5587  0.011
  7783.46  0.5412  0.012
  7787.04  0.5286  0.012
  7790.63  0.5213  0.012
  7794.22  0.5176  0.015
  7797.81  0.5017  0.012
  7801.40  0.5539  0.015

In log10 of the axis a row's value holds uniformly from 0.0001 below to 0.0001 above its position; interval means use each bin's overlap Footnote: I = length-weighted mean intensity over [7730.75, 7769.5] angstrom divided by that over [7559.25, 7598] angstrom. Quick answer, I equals 0.96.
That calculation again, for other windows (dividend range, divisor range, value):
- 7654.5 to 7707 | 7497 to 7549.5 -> 0.92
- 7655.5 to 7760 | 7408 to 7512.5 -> 0.97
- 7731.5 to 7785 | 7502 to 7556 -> 0.94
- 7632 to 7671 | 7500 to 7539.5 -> 0.93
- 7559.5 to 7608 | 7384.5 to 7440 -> 1.03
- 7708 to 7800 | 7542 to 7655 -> 0.97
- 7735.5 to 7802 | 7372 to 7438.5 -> 0.97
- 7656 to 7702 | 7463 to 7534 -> 0.94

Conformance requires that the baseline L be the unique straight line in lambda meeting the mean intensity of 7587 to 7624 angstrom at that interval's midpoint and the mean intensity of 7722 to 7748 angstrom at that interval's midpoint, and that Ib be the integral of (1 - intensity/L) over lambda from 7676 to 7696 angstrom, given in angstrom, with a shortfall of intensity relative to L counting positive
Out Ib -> 0.4 angstrom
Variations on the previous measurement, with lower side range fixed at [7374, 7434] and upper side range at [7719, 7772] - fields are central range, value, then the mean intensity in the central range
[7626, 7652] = -0.3 angstrom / 0.545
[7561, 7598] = -1.2 angstrom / 0.56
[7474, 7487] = -0.3 angstrom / 0.557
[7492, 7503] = 0.2 angstrom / 0.536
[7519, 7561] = -2.2 angstrom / 0.573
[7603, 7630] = 0.1 angstrom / 0.538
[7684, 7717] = 0.5 angstrom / 0.53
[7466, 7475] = 0.4 angstrom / 0.523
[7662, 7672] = 0.5 angstrom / 0.511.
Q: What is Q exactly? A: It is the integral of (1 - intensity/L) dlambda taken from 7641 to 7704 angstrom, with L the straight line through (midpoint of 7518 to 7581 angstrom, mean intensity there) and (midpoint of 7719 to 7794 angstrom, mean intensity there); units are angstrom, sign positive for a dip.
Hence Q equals 2.6 angstrom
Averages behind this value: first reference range 0.571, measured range 0.528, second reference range 0.537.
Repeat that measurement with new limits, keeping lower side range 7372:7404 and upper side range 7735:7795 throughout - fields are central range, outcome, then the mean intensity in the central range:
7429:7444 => -0.18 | 0.563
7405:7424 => 1.08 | 0.527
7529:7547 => -0.79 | 0.574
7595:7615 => -0.18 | 0.551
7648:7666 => 0.77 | 0.519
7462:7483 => 0.49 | 0.541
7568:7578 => -0.39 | 0.569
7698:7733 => 0.01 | 0.538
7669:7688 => 0.30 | 0.532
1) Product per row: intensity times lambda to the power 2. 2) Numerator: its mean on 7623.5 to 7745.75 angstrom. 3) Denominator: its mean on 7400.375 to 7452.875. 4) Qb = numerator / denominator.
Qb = 1.0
